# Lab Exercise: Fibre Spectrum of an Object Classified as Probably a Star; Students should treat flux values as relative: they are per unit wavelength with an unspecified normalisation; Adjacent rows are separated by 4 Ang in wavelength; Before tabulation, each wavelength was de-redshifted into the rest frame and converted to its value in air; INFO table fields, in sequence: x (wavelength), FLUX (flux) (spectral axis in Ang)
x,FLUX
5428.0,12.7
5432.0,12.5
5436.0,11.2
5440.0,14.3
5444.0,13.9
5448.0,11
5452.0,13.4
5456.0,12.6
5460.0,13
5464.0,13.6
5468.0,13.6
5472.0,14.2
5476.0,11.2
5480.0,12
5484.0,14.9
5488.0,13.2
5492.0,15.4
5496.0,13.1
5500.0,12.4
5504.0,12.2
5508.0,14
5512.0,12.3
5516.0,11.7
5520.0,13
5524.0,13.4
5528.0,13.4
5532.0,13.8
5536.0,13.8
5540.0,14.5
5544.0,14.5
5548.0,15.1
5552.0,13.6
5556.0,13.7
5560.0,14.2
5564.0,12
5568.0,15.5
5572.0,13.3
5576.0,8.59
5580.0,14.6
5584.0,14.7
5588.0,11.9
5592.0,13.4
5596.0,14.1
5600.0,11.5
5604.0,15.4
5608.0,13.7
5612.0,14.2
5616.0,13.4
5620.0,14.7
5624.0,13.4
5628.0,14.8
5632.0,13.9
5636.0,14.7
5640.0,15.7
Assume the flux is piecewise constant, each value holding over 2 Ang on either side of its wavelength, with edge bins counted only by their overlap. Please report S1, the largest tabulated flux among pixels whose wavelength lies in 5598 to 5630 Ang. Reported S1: 15.4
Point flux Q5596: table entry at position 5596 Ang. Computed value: 14.1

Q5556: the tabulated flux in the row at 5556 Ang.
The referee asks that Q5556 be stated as 13.7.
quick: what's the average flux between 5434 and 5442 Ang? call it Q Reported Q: 12.8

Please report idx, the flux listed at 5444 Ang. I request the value 13.9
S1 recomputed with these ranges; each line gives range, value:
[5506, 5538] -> 14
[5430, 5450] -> 14.3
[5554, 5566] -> 14.2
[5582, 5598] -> 14.7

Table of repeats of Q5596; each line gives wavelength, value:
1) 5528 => 13.4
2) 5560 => 14.2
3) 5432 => 12.5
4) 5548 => 15.1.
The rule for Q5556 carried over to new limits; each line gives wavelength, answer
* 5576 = 8.59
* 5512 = 12.3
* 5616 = 13.4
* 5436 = 11.2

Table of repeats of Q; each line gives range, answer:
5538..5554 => 14.4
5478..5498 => 13.7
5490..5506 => 13.3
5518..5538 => 13.5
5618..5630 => 14.3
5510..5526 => 12.6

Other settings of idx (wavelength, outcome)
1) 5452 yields 13.4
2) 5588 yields 11.9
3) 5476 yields 11.2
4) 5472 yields 14.2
